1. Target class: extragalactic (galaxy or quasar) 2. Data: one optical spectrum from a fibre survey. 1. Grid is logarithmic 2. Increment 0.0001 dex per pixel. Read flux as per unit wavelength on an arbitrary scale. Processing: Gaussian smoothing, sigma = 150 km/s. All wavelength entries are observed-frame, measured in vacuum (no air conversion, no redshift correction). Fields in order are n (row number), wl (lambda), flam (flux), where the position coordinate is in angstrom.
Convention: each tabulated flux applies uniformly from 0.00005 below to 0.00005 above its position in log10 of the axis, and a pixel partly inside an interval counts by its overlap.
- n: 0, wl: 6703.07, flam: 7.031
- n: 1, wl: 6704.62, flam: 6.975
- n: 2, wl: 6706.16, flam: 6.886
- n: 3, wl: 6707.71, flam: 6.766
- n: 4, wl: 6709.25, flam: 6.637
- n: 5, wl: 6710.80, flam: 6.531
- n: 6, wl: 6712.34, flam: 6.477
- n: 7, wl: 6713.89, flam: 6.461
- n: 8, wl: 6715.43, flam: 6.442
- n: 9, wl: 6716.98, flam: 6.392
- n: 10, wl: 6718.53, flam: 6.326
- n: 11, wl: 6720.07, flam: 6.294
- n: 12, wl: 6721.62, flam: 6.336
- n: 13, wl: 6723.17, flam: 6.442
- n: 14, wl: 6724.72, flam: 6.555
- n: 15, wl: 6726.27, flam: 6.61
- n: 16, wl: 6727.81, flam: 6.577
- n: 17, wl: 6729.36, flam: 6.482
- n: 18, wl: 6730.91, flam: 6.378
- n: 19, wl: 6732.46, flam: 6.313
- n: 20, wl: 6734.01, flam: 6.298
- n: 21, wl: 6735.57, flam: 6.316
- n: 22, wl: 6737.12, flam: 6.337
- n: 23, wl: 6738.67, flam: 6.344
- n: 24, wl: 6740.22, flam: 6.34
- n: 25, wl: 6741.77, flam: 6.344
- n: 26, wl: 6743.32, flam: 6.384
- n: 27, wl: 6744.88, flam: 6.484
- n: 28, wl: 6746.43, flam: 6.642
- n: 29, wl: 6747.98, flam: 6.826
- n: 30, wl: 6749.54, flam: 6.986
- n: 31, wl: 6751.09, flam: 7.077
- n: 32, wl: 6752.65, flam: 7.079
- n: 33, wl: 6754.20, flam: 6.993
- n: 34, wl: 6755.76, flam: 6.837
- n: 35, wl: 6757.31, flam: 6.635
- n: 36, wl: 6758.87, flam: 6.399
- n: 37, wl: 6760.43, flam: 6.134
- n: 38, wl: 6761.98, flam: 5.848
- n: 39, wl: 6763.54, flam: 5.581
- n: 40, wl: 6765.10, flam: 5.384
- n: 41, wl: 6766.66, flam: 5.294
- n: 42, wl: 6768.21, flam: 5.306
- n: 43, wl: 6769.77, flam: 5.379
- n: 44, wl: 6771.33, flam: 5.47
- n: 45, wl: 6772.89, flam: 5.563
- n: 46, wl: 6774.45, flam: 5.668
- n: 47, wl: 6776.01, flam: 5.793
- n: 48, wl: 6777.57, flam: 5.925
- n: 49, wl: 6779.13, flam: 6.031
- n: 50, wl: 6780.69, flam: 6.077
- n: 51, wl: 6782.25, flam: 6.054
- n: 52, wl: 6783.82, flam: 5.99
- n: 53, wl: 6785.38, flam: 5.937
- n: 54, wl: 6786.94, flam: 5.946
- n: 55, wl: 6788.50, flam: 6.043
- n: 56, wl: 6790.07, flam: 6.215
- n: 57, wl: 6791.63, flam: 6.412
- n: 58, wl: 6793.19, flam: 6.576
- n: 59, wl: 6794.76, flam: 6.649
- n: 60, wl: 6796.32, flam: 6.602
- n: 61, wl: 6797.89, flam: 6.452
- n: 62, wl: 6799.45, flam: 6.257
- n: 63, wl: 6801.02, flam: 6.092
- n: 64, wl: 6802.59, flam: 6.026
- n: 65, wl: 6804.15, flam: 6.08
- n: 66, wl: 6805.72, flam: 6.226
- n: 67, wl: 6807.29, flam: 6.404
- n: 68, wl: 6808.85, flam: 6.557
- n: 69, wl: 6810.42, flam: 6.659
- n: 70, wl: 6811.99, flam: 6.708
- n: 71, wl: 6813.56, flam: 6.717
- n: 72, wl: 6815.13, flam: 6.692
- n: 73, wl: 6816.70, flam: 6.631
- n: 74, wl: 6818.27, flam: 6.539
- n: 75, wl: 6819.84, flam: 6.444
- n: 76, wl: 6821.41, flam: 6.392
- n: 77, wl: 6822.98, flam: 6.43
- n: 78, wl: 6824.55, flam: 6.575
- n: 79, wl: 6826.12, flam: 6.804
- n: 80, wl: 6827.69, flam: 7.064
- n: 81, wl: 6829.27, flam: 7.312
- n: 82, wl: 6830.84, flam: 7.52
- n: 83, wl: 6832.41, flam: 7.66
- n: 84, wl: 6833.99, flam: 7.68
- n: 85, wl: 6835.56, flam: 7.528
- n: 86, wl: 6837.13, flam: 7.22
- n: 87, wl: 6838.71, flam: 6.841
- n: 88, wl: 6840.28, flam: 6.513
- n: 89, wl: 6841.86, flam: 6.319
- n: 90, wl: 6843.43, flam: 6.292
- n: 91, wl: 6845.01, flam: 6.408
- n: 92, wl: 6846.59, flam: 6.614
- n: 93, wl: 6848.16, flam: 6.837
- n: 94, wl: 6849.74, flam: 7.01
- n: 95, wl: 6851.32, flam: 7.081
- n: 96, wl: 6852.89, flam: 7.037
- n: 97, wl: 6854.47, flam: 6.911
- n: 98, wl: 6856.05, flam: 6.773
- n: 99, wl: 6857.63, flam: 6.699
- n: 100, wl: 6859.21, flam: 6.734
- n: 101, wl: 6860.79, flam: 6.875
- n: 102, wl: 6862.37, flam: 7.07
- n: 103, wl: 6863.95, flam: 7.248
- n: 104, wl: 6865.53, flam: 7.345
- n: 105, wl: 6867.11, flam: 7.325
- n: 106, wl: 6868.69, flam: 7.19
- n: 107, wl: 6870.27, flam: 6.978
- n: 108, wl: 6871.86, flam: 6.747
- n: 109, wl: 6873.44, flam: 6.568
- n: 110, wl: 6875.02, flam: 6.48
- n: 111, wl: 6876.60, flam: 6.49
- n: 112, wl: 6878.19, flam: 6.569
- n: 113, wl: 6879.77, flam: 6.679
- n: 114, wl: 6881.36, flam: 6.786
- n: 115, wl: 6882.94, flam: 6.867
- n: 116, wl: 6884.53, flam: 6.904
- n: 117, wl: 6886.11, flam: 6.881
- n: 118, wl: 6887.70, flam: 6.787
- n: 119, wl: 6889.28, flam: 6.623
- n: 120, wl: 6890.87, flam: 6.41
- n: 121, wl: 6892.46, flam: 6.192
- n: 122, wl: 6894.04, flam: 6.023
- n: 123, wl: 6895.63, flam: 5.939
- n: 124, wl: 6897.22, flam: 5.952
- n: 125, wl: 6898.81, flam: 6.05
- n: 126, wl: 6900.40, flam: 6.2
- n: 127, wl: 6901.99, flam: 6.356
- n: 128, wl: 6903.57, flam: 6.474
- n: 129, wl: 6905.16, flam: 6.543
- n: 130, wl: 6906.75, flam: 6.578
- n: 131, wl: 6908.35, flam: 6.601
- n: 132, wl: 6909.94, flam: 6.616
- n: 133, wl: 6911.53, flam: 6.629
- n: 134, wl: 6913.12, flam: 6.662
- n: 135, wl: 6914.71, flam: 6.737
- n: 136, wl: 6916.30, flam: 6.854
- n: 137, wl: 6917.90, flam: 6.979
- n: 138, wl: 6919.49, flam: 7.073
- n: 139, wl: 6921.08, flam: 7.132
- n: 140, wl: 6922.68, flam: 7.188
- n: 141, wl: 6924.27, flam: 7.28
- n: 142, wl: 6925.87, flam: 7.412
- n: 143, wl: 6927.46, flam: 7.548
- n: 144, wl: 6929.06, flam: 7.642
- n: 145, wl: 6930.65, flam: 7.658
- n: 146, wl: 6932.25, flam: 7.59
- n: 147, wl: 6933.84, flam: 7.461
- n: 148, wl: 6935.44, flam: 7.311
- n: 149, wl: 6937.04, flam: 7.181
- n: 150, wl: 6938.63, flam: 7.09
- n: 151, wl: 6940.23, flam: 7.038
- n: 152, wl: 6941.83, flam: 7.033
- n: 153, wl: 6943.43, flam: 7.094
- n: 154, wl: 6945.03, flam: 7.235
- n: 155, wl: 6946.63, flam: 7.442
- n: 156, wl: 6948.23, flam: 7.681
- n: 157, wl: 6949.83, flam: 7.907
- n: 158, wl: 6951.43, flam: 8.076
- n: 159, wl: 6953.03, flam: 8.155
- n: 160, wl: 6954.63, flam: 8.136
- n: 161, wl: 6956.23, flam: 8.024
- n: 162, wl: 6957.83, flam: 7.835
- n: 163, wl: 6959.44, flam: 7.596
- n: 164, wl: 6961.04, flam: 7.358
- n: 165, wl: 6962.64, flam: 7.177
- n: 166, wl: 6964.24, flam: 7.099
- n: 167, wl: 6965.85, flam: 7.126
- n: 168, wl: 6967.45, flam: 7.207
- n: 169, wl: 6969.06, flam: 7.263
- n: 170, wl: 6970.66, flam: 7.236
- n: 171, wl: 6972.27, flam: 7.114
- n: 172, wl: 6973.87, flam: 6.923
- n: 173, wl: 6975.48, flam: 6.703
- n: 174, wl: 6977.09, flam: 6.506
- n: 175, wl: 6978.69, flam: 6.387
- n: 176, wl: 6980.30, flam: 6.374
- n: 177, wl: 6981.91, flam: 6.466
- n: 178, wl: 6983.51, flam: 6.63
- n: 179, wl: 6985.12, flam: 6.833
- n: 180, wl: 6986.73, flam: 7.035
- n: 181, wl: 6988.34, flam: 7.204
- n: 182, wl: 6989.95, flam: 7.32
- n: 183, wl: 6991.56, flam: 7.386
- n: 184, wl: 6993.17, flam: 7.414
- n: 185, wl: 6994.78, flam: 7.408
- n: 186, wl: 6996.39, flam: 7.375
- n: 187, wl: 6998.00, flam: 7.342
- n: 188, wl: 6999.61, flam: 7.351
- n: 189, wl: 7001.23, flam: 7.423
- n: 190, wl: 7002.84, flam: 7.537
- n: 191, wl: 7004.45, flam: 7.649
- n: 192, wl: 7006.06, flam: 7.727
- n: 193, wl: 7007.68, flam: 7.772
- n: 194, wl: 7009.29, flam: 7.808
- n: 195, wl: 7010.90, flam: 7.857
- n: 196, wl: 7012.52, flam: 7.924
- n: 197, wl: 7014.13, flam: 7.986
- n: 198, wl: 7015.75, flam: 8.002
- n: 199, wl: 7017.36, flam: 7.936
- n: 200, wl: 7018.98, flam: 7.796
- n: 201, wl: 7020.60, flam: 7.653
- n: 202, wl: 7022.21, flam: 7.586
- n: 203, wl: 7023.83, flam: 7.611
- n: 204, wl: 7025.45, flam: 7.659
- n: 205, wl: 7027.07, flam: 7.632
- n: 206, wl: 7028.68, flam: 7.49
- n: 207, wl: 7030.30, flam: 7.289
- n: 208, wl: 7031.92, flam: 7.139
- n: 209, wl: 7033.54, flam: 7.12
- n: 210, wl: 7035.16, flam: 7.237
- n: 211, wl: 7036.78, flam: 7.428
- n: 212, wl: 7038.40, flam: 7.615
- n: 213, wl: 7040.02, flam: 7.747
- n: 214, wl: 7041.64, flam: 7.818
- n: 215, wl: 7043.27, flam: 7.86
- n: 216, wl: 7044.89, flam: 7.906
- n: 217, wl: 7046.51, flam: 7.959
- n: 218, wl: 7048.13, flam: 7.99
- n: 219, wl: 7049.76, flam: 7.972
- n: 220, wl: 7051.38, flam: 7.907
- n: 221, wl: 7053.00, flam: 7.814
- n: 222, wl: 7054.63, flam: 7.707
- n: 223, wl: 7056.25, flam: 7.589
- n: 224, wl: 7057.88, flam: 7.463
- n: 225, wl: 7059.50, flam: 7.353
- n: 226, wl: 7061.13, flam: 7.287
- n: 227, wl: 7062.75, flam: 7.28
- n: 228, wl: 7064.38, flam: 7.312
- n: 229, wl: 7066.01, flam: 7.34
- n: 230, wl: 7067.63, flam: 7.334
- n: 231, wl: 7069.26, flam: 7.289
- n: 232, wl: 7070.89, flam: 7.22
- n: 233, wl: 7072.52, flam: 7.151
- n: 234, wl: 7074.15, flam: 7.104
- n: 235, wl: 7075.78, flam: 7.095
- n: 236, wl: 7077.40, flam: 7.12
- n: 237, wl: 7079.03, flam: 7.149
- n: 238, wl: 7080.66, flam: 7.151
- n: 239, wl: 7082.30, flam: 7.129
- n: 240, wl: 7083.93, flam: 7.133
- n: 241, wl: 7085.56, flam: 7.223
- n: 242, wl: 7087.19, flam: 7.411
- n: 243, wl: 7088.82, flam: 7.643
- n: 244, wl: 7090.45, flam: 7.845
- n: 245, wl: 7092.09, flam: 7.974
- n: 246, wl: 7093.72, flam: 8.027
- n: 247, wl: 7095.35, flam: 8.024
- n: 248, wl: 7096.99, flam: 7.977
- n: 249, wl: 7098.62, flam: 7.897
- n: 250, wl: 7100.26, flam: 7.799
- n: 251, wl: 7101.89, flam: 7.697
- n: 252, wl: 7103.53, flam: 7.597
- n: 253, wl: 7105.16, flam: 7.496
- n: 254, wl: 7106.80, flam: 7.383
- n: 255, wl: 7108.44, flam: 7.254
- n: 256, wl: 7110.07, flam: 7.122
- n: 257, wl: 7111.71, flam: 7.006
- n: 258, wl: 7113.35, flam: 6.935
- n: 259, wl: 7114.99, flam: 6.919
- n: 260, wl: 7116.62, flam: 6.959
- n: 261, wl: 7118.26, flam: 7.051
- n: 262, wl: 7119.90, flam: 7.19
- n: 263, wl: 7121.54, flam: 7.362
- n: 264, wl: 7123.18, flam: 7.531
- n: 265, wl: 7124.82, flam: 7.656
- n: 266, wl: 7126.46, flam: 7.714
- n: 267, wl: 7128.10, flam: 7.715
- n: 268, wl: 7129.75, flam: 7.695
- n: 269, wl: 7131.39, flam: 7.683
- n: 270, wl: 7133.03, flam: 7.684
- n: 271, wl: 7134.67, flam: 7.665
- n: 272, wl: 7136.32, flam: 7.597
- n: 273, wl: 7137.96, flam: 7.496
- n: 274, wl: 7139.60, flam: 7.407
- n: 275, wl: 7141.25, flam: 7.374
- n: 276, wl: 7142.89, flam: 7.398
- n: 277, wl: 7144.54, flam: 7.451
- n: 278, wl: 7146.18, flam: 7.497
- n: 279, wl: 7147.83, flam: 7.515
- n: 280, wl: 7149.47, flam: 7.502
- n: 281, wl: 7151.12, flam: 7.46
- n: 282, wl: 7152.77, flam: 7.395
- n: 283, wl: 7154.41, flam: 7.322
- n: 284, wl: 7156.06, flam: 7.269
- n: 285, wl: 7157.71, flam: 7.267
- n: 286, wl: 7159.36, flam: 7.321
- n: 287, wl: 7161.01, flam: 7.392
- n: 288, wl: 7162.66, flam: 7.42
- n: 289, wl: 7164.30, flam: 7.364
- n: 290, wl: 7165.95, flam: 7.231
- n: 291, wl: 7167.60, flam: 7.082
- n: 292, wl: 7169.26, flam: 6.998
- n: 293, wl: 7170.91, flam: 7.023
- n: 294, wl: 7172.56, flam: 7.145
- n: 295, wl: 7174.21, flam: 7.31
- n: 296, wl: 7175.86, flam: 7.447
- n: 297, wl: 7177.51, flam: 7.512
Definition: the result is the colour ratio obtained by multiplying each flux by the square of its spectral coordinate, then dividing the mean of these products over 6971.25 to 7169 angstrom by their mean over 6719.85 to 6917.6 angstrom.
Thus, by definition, 1.23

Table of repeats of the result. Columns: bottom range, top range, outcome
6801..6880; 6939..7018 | 1.13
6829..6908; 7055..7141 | 1.17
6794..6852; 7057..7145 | 1.20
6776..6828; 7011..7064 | 1.29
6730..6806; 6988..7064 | 1.32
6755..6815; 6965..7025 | 1.27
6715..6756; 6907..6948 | 1.16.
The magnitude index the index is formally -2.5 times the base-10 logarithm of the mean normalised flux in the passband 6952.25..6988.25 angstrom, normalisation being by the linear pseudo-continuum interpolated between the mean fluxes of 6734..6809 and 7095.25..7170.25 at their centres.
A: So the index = -0.04 mag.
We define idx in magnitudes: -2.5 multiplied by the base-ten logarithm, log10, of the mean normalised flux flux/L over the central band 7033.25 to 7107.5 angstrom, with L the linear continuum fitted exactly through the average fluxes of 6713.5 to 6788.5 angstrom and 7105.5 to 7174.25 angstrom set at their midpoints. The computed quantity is -0.06 mag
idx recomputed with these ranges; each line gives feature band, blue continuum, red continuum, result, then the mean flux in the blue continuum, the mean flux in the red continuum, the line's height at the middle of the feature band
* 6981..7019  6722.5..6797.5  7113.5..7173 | -0.076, 6.24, 7.38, 6.95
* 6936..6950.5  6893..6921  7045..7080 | -0.088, 6.5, 7.46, 6.72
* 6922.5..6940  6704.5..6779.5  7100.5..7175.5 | -0.088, 6.31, 7.37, 6.82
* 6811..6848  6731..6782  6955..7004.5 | -0.050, 6.19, 7.17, 6.51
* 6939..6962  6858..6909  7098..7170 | -0.114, 6.64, 7.4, 6.84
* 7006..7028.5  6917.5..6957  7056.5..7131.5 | -0.049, 7.46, 7.4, 7.43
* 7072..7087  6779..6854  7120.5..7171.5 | 0.017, 6.59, 7.43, 7.26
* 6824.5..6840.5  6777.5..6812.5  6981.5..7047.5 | -0.116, 6.26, 7.52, 6.48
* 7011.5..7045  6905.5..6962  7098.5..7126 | -0.046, 7.3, 7.34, 7.32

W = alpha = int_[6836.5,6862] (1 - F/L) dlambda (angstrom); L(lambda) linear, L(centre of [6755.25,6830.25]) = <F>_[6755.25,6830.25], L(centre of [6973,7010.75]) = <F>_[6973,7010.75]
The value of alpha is -1.1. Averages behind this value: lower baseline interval 6.23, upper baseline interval 7.17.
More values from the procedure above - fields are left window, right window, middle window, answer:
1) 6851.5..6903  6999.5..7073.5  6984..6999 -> 0.2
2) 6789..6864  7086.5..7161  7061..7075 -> 0.2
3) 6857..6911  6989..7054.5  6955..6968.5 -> -0.5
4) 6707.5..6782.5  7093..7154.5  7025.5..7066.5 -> -1.9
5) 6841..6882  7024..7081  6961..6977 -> 0.2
